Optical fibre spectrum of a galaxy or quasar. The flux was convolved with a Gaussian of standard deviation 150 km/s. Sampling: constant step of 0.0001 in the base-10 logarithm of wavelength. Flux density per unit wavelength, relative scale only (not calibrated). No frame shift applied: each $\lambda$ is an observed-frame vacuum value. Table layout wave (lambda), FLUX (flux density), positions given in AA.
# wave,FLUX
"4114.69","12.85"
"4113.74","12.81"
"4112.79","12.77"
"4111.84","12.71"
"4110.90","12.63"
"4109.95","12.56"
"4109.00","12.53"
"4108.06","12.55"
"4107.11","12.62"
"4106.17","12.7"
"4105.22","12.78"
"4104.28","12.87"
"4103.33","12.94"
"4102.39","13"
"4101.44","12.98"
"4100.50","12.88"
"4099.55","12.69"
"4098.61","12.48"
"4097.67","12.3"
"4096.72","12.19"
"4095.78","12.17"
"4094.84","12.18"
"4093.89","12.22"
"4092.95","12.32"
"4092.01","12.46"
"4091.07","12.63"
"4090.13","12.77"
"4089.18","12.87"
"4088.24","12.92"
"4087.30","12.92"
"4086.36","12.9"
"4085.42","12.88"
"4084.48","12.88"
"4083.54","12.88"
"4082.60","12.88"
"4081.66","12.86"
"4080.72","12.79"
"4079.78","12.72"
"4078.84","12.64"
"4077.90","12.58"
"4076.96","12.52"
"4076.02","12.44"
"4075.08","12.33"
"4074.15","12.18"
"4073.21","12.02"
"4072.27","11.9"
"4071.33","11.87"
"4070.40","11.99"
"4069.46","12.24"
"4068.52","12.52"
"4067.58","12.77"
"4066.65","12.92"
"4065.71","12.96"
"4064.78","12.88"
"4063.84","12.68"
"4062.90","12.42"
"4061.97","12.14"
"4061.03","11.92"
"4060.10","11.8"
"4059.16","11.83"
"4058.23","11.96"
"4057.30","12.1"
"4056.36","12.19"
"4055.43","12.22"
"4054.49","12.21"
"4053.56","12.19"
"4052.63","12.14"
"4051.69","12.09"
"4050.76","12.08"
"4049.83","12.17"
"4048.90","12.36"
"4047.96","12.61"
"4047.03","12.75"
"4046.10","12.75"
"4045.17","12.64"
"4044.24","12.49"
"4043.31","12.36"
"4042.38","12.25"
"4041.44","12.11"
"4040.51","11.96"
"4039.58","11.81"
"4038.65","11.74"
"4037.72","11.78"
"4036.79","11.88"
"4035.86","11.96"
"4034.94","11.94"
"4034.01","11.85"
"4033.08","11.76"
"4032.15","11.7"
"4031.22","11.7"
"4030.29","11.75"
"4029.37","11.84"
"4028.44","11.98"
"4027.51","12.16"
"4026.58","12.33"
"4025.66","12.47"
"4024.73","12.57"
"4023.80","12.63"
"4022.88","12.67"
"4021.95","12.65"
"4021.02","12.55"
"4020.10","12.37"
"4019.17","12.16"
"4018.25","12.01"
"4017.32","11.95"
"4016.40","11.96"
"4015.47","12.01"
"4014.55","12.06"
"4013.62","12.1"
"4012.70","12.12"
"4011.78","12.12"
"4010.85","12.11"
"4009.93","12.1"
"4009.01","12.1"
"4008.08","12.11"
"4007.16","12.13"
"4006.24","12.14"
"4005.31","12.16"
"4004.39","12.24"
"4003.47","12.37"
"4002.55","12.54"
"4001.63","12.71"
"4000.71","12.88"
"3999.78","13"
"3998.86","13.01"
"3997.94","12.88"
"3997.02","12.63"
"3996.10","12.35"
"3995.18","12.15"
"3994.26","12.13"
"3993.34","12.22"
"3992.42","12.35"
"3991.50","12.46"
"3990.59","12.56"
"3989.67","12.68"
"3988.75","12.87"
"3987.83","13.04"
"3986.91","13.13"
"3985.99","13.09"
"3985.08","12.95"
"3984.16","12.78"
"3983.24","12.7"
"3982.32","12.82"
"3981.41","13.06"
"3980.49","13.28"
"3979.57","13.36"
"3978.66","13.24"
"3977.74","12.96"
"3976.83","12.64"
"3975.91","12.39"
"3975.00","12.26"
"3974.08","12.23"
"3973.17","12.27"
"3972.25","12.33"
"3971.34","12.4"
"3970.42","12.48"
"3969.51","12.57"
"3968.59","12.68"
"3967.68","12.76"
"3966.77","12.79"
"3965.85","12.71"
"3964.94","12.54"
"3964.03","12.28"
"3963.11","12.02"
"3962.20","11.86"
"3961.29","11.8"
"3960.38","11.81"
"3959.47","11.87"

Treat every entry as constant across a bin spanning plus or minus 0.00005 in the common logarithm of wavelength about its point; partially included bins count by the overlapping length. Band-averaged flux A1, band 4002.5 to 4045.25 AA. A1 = 12.1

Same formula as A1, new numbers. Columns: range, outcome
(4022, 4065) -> 12.2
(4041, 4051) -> 12.4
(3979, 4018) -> 12.5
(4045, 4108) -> 12.5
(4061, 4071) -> 12.5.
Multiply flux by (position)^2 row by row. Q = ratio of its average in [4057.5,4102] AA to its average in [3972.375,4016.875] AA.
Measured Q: 1.04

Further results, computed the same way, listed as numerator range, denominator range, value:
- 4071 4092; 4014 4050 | 1.06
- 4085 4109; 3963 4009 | 1.06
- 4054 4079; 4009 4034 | 1.04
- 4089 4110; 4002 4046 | 1.08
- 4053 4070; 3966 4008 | 1.01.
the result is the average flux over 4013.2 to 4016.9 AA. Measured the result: 12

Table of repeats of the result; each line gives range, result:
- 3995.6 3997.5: 12.5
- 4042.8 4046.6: 12.6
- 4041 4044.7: 12.3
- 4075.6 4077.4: 12.5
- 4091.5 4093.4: 12.4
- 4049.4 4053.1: 12.1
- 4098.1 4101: 12.7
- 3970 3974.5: 12.3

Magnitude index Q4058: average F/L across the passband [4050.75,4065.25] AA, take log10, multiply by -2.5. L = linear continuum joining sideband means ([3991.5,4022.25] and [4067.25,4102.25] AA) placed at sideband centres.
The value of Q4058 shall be 0.02 mag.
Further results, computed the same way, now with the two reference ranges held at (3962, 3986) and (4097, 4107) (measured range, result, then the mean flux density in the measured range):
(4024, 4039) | 0.06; 12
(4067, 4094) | 0.01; 12.6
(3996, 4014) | 0.02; 12.4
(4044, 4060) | 0.04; 12.3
